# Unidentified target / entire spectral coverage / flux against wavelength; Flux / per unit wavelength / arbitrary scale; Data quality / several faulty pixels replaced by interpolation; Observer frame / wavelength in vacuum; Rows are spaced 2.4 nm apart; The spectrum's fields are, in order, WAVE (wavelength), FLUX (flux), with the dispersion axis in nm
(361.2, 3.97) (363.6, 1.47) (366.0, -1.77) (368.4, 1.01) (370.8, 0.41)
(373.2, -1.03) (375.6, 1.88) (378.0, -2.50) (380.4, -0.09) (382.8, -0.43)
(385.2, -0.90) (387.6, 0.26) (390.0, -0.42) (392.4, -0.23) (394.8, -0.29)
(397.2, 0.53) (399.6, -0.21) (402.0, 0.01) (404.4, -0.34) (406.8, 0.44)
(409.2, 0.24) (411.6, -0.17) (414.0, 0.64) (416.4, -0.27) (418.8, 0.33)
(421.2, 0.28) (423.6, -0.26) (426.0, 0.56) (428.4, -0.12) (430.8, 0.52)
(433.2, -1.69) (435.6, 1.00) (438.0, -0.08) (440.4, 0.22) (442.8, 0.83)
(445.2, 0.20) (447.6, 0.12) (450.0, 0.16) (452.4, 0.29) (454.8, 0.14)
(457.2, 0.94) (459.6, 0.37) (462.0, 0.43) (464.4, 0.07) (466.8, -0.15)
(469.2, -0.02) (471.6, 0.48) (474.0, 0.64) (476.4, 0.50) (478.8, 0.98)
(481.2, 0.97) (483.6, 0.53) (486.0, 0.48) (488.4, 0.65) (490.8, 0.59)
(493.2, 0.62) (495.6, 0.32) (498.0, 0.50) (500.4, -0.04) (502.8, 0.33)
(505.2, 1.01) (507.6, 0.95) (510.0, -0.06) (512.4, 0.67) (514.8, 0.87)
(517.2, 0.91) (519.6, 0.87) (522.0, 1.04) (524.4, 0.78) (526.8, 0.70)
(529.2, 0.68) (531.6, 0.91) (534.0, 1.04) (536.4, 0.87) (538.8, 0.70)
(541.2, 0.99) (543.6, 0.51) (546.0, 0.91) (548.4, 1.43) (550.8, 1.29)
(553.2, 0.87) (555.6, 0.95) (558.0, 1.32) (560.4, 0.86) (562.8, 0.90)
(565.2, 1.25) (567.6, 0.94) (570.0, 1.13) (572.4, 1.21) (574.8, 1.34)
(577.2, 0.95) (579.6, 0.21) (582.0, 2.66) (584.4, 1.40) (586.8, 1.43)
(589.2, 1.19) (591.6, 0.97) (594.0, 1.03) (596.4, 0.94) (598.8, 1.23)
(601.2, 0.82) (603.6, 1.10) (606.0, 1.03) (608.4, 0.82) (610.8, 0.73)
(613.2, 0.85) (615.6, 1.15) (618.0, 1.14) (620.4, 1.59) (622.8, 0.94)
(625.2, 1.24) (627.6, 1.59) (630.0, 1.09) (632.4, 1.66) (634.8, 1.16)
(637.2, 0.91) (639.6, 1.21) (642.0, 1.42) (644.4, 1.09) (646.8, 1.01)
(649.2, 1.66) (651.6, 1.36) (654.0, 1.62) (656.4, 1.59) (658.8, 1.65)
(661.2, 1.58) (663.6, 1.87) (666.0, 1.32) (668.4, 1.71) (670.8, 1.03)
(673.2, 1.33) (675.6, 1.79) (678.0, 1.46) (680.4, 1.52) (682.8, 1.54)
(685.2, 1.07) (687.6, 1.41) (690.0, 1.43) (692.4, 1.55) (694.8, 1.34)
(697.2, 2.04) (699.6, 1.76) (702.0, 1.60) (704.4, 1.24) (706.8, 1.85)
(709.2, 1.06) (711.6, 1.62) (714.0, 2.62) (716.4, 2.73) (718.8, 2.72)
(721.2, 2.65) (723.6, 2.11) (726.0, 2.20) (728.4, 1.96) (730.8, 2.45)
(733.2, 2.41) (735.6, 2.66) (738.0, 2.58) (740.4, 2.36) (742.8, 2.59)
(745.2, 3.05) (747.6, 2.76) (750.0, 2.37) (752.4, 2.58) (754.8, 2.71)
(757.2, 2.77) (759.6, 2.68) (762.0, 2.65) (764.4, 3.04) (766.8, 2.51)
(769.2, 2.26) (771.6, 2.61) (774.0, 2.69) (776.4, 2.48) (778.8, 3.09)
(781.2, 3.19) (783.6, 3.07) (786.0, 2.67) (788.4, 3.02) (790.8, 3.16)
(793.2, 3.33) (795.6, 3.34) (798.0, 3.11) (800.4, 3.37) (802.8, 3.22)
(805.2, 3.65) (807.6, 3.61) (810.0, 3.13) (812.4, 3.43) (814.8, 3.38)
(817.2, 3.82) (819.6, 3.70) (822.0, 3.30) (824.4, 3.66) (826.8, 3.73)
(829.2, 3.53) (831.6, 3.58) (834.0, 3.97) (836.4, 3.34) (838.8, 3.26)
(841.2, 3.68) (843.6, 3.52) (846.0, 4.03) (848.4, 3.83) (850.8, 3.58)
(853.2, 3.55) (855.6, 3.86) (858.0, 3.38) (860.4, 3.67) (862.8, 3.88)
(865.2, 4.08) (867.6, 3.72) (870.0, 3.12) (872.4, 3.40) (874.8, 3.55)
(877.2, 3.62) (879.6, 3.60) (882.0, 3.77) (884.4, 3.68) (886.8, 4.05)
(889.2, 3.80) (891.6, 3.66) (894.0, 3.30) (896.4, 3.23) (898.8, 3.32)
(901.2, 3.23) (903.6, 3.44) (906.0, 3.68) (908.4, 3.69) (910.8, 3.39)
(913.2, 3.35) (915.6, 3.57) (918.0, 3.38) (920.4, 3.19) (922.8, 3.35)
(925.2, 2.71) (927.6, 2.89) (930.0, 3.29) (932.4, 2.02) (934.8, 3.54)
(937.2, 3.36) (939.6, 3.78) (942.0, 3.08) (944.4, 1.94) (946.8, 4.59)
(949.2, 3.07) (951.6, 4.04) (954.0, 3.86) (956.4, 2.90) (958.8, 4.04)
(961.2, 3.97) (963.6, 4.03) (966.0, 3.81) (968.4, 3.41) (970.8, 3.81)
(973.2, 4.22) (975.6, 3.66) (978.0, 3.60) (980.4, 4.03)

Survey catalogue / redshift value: 0.79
